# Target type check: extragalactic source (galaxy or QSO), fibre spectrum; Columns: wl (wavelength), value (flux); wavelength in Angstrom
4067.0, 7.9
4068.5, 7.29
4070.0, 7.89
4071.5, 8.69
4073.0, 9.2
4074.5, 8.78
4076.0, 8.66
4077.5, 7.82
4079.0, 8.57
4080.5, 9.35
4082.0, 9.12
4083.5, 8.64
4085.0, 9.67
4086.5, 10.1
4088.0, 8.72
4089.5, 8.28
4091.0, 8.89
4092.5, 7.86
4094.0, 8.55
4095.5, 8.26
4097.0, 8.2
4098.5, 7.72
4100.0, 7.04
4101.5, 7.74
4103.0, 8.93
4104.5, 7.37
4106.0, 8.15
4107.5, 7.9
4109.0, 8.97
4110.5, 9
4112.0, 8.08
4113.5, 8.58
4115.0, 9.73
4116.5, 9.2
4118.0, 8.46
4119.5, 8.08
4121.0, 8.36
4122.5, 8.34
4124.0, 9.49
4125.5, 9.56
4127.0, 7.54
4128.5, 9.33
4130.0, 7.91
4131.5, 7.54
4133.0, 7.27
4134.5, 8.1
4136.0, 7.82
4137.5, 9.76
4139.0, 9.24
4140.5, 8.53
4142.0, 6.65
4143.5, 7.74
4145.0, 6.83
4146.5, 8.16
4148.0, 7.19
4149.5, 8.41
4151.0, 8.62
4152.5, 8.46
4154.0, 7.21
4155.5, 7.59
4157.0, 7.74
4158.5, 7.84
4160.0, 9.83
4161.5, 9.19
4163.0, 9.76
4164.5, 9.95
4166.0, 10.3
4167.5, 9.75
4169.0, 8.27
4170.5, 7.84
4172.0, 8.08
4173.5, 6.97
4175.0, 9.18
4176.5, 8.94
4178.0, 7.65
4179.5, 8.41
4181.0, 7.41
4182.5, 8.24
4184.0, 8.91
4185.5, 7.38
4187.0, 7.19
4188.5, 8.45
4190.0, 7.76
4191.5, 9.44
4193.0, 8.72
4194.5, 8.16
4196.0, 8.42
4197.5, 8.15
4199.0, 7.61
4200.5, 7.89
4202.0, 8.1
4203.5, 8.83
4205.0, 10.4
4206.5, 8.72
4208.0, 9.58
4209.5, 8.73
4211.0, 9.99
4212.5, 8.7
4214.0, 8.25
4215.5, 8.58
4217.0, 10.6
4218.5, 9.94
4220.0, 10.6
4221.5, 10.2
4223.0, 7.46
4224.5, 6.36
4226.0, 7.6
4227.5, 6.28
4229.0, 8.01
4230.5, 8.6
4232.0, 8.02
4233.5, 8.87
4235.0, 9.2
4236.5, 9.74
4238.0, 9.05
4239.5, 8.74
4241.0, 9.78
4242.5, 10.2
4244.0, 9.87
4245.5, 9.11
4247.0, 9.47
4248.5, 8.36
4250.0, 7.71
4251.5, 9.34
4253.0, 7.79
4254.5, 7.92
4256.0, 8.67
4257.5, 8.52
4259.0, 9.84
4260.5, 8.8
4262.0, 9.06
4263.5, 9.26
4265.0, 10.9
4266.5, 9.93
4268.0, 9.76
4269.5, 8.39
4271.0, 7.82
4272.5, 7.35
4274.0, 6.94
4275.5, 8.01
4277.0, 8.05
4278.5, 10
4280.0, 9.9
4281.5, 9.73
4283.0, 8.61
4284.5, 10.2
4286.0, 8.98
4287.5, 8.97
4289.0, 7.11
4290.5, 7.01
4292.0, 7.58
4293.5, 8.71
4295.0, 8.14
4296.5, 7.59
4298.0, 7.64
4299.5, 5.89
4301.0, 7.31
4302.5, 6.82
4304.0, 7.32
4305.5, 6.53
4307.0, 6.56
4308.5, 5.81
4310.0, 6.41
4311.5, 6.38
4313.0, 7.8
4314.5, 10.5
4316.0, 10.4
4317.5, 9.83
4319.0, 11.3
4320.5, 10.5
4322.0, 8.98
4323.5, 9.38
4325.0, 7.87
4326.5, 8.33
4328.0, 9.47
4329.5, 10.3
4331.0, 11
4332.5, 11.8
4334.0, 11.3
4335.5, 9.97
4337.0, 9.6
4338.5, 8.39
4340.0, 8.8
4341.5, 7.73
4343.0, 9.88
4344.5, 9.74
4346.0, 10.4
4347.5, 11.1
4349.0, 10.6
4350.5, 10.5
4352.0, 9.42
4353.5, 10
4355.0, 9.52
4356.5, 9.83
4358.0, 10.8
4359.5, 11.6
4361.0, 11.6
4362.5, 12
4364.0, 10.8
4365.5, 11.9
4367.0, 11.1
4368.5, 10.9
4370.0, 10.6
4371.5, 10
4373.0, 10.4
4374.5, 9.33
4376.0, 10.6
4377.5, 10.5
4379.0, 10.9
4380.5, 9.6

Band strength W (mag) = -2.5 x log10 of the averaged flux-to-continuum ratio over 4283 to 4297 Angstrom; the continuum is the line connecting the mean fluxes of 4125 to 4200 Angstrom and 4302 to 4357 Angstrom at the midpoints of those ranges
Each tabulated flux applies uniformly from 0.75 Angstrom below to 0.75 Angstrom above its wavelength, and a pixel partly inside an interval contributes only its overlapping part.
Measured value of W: 0.09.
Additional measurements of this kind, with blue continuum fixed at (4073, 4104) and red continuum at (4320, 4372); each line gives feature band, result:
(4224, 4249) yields 0.09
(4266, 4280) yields 0.14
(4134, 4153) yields 0.10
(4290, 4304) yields 0.31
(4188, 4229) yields 0.08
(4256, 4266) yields 0.03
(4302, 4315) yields 0.37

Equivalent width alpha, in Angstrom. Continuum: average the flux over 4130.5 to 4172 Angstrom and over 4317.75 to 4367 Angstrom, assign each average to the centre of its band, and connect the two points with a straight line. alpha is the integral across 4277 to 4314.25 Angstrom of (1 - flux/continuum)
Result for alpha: 7.2 Angstrom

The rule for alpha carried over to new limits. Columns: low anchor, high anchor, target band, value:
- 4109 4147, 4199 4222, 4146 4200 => 2.85 Angstrom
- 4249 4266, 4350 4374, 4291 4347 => 7.09 Angstrom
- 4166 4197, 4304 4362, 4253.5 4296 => 1.43 Angstrom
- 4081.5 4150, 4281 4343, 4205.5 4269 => -3.29 Angstrom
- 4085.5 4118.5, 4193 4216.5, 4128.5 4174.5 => 1.41 Angstrom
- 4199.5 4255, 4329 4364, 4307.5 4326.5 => 2.30 Angstrom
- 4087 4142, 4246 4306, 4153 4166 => -0.52 Angstrom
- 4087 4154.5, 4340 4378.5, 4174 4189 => 1.13 Angstrom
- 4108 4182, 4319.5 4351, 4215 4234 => 0.95 Angstrom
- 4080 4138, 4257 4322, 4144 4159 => 1.19 Angstrom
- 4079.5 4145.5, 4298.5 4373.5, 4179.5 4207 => 1.54 Angstrom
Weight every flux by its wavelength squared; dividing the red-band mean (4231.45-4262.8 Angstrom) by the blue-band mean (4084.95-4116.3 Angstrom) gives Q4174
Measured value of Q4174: 1.14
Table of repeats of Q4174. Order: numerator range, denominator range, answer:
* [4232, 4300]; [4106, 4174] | 1.10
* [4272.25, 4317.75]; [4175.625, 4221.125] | 0.96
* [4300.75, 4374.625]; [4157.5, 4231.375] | 1.19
